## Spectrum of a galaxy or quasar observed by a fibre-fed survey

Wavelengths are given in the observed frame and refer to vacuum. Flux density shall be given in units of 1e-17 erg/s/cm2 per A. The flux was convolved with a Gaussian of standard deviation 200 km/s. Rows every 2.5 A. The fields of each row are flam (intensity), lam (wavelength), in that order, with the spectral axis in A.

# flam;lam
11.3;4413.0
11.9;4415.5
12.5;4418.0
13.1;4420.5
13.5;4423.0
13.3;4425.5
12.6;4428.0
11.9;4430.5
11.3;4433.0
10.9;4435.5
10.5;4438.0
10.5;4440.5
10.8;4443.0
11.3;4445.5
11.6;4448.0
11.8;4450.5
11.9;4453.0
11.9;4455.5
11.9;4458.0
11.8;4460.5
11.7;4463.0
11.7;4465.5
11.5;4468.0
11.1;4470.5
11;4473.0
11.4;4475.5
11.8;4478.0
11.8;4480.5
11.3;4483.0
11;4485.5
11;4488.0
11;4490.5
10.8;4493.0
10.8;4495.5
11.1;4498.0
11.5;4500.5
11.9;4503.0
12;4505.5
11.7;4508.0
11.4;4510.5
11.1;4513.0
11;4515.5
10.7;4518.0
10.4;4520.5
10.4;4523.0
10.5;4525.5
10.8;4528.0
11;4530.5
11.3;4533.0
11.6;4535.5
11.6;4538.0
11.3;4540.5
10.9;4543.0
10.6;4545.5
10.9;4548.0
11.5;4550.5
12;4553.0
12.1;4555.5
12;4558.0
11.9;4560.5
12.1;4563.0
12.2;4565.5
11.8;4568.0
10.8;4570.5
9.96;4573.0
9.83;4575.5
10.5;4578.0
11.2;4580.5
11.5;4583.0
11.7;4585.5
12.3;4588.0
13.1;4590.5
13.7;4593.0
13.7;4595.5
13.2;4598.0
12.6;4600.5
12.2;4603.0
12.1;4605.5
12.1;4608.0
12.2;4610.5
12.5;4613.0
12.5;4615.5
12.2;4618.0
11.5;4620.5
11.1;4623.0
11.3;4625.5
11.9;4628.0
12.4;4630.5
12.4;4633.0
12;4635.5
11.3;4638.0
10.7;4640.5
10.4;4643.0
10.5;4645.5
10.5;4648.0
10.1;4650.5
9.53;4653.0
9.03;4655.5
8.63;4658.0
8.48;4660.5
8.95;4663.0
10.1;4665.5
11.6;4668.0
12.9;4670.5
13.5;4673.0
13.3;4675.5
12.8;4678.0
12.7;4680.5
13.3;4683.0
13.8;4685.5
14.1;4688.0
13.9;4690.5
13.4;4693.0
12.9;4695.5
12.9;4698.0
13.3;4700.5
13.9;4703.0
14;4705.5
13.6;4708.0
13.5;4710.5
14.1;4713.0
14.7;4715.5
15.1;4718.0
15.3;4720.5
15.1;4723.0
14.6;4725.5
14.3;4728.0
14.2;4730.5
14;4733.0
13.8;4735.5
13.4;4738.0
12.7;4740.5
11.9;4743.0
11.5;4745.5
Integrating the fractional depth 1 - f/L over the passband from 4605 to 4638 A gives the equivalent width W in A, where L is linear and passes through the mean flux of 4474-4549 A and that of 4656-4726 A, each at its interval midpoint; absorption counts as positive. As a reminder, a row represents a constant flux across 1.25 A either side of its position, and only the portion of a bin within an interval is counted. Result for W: 0.7 A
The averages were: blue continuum 11.2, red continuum 13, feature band 12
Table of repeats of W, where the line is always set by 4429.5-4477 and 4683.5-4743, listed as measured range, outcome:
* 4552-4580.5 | 2.5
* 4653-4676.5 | 4.9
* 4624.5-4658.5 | 6.1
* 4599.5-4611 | 0.6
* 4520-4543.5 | 2.2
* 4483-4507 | 1.1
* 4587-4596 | -0.3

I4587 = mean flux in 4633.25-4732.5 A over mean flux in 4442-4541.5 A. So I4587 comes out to 1.11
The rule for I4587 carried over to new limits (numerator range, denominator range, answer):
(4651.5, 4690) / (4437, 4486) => 1.01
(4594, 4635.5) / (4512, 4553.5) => 1.11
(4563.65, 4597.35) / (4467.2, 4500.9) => 1.05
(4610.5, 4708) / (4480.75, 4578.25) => 1.06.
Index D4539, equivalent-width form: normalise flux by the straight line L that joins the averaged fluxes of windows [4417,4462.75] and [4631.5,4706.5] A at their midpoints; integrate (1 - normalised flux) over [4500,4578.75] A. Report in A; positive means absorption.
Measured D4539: 4.0 A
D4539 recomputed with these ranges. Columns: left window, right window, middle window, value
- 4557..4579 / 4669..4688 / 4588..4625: -1.7 A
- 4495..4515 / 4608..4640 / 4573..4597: -0.2 A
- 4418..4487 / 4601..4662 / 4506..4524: 0.8 A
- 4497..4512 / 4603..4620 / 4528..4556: 1.2 A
